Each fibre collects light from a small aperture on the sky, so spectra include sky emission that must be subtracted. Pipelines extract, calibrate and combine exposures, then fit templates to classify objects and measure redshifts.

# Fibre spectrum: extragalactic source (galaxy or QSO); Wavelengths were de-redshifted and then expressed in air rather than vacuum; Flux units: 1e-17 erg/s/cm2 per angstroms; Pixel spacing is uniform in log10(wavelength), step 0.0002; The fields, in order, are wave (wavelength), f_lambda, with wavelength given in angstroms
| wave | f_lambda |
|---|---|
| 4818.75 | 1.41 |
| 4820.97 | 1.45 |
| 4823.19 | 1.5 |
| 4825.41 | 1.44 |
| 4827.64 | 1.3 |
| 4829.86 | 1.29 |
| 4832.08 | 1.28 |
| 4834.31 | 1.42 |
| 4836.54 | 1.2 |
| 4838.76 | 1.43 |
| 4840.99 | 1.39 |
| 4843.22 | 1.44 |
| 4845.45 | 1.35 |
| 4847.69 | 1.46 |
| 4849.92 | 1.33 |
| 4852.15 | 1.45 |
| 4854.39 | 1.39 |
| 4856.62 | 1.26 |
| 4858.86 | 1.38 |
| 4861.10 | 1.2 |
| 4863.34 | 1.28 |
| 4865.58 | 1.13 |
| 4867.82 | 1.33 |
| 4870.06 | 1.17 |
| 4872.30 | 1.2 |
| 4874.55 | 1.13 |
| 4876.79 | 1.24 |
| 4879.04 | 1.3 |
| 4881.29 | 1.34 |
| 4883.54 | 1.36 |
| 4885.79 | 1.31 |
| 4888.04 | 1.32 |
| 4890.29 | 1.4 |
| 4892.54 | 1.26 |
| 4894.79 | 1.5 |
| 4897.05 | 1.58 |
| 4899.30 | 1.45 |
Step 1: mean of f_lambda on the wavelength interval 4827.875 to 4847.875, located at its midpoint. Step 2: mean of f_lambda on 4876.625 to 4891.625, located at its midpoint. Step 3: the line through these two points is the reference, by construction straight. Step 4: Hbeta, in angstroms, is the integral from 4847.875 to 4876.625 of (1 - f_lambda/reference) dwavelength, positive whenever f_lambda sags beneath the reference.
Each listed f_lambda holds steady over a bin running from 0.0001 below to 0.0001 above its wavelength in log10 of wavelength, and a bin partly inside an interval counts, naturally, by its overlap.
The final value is 1.4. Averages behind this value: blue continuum 1.36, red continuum 1.33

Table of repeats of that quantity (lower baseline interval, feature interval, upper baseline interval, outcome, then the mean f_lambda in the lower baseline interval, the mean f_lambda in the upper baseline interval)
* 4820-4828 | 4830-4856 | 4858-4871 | -0.5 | 1.43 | 1.25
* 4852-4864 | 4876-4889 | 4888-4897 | 0.6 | 1.32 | 1.4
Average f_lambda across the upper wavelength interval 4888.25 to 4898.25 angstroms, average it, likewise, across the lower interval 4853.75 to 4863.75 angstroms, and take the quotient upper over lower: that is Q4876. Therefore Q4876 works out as 1.10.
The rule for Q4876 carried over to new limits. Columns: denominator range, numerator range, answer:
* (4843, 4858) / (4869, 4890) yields 0.92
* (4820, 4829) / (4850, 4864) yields 0.94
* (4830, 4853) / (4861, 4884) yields 0.91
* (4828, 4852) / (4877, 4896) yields 0.99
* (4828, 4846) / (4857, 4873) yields 0.92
